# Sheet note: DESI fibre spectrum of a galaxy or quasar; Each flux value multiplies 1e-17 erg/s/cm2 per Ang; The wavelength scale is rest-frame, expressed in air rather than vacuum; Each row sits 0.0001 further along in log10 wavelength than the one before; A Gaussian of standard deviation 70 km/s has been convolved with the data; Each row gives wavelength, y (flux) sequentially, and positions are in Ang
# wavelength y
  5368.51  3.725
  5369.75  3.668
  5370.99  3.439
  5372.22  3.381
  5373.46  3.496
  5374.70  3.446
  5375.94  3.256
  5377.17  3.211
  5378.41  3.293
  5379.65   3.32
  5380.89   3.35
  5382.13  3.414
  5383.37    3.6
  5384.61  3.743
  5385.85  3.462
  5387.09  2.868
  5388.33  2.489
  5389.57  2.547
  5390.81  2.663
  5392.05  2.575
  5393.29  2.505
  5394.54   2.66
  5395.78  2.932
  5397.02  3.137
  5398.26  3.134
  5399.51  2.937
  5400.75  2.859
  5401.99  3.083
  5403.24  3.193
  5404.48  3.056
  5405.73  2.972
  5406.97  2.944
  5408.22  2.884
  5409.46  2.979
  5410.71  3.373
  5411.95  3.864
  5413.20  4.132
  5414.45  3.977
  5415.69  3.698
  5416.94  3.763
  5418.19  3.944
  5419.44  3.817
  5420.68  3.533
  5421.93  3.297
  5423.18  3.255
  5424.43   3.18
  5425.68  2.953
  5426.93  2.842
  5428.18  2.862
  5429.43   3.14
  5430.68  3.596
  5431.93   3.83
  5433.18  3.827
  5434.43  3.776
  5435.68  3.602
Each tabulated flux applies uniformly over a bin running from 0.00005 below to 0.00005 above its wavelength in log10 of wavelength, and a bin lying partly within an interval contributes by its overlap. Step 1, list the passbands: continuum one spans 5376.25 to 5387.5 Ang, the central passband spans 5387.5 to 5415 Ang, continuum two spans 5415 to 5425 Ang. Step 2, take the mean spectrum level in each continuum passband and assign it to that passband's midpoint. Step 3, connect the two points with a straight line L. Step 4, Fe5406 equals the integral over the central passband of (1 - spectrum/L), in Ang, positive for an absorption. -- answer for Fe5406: 3.5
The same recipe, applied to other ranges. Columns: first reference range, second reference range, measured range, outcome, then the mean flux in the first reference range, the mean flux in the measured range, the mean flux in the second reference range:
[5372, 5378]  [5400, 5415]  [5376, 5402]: 2.2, 3.35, 3.04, 3.27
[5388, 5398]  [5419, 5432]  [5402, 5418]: -2.1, 2.71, 3.4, 3.27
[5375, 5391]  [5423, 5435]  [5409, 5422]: -1.6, 3.19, 3.7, 3.33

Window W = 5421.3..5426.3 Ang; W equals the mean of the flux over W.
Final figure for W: 3.17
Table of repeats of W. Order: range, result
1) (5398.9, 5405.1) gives 3.03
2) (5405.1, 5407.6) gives 2.95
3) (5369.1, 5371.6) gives 3.55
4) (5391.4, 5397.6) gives 2.76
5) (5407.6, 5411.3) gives 3.08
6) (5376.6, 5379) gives 3.25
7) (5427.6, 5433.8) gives 3.46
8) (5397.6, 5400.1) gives 3.03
